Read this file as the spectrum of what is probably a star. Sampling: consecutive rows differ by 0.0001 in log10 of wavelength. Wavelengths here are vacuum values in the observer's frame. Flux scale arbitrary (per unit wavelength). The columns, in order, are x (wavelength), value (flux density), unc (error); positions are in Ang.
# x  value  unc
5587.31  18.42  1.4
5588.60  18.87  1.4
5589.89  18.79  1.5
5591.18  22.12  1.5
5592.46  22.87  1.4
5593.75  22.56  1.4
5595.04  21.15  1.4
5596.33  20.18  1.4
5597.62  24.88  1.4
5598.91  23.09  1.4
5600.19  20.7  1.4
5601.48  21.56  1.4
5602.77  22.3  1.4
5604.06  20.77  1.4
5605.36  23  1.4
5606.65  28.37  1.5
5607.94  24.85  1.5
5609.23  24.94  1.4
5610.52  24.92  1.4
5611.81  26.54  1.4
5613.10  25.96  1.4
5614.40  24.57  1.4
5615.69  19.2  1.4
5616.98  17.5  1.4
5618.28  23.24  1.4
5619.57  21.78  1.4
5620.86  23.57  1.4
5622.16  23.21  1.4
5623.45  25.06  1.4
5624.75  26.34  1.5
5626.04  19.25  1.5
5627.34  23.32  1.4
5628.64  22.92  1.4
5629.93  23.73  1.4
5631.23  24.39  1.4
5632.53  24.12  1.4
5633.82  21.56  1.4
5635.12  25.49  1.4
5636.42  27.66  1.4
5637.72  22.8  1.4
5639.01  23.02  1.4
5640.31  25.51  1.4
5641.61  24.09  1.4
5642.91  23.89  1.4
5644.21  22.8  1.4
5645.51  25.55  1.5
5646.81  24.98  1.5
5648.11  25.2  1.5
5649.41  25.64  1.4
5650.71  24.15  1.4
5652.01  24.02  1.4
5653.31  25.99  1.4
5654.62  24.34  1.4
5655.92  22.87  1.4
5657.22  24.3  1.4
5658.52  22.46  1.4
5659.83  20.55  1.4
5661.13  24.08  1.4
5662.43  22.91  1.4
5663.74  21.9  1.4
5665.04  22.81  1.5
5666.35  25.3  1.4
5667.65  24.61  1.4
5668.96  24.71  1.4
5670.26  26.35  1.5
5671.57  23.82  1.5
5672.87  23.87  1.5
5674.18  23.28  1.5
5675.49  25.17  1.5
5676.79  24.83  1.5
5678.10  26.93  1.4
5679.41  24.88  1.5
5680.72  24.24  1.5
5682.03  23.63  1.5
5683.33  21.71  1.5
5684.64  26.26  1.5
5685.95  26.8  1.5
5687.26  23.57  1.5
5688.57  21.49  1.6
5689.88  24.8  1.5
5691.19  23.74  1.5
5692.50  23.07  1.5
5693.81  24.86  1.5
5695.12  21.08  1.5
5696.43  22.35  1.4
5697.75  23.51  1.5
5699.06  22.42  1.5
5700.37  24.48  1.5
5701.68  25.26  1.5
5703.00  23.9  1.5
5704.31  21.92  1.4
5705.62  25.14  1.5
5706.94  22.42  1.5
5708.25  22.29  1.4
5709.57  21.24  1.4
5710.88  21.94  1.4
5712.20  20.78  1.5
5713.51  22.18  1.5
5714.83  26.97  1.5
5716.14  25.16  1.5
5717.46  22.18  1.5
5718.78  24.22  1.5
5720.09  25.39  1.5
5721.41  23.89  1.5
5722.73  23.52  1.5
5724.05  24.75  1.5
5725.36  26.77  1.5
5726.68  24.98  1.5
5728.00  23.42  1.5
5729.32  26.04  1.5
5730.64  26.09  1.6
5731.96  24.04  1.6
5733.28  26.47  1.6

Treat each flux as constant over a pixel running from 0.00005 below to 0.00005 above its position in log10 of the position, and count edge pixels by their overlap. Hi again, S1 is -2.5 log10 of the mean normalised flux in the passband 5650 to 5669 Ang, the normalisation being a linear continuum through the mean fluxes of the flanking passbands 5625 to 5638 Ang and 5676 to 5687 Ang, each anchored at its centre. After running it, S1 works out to 0.03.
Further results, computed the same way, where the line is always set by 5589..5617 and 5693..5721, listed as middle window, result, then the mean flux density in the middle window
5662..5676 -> -0.04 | 24.1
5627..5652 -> -0.06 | 24.3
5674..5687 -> -0.07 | 24.8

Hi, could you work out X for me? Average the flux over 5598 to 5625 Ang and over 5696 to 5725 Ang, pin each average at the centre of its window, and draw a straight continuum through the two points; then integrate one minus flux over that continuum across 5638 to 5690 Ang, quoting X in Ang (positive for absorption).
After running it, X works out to -1.6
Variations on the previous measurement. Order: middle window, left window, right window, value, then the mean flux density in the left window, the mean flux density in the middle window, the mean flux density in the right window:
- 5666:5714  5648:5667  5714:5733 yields 1.0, 23.7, 23.7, 24.8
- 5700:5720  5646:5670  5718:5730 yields 1.0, 24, 23.4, 24.8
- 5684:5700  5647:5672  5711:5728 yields 0.3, 24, 23.7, 24.1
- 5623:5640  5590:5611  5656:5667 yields -0.6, 22.9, 23.8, 23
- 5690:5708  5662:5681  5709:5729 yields 0.5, 24.4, 23.4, 23.9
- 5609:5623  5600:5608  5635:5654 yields 0.2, 23.1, 23.2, 24.7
